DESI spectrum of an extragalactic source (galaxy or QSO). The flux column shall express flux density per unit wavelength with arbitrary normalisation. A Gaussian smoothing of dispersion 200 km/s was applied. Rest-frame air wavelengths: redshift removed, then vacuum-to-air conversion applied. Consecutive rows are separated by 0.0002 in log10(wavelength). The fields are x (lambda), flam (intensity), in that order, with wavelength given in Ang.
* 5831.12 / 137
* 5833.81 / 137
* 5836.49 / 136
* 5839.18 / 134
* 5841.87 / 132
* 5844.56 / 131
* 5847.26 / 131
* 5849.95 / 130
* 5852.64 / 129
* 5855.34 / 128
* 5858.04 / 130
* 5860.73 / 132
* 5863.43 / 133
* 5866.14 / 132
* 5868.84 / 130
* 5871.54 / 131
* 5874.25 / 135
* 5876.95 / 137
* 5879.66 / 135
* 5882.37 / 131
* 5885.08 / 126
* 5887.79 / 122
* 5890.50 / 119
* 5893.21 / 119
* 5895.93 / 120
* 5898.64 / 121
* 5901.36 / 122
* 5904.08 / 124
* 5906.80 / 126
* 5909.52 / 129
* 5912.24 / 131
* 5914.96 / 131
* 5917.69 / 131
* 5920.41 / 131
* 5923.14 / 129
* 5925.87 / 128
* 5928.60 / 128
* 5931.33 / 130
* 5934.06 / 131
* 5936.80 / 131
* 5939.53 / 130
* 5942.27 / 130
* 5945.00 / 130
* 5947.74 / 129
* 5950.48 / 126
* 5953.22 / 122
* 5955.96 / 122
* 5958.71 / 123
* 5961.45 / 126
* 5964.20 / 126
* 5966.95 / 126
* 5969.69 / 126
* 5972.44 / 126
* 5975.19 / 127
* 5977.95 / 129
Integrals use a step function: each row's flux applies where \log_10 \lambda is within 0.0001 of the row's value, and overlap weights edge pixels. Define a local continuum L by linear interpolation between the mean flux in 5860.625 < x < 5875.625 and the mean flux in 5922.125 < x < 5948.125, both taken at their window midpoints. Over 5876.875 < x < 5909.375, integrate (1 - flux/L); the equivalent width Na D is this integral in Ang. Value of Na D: 1.6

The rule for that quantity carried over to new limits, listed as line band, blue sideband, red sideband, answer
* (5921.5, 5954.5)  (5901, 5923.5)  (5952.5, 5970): -0.6 Ang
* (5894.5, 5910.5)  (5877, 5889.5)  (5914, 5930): 0.7 Ang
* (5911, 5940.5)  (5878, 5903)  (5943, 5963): -1.2 Ang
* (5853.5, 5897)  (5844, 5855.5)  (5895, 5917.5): -0.2 Ang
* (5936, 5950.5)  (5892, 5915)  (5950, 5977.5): -0.5 Ang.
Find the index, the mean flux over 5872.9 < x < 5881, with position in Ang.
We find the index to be 136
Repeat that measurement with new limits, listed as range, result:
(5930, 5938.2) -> 131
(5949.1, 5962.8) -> 124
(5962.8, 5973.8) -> 126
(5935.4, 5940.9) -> 130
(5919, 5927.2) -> 129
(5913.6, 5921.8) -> 131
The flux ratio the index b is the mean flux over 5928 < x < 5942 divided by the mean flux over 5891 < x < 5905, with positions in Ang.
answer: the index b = 1.1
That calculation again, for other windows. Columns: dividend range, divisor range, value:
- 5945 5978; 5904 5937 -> 0.97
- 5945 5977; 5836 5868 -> 0.96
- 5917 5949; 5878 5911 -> 1.04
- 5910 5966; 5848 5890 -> 0.98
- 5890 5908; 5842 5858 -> 0.94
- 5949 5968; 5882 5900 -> 1.02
